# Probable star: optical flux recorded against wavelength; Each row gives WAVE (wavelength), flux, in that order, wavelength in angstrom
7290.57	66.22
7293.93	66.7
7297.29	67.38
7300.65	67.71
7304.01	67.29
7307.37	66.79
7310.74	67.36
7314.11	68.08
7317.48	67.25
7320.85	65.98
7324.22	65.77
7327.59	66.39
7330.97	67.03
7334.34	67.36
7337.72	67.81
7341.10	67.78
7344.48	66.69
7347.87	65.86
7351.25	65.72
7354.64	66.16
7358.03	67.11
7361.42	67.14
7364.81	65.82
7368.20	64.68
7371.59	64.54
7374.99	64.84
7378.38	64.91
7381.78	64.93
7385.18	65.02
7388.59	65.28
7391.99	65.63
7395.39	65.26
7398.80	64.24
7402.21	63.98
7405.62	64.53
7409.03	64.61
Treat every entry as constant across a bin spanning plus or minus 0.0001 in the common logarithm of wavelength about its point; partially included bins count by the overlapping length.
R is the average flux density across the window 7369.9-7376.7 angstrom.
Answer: 64.7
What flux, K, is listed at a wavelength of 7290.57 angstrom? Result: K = 66.22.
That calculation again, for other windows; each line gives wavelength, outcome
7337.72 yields 67.81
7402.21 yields 63.98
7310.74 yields 67.36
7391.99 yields 65.63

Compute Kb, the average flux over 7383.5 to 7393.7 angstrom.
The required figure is 65.3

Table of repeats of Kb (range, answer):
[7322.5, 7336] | 66.7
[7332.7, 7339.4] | 67.6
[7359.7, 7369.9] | 65.9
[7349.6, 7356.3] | 65.9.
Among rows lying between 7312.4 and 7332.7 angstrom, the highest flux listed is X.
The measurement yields 68.08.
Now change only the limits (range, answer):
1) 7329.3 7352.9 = 67.81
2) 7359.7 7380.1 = 67.14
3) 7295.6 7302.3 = 67.71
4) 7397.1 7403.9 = 64.24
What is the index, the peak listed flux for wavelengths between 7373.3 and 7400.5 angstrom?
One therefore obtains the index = 65.63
